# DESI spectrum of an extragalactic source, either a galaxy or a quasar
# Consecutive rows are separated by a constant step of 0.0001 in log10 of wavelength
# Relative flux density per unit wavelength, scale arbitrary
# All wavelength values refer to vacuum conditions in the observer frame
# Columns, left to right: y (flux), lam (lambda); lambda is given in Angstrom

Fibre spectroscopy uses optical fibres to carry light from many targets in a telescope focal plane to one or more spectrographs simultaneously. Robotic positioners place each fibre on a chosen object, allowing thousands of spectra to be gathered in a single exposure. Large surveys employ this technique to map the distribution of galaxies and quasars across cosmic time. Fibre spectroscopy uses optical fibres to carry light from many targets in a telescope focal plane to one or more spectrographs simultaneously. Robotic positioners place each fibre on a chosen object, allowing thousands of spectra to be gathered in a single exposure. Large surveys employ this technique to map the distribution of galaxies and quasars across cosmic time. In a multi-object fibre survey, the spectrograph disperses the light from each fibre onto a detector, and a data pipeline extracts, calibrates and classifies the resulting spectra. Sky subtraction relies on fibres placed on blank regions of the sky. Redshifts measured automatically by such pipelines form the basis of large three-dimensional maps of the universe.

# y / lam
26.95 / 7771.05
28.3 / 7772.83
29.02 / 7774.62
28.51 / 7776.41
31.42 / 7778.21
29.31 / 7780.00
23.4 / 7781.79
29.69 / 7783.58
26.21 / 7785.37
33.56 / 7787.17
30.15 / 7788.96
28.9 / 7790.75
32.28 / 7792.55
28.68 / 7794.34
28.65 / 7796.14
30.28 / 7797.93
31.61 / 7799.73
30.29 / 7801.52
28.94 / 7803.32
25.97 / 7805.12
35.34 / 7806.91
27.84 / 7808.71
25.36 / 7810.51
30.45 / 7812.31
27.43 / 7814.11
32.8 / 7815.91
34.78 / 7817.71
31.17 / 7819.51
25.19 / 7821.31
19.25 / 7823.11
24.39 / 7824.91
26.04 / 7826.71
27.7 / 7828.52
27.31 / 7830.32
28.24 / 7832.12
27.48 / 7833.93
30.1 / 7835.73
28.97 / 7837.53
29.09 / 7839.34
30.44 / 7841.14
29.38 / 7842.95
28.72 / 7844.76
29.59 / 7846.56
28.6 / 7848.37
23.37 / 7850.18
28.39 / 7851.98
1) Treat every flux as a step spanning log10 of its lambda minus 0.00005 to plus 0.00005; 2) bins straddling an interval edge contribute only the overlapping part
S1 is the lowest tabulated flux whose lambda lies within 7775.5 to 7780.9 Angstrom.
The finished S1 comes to 28.51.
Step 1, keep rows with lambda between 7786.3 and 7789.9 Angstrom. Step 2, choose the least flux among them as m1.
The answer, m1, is 30.15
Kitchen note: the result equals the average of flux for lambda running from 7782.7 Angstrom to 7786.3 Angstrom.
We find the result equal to 27.9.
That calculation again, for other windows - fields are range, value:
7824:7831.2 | 26.3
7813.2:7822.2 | 30.3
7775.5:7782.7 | 28.1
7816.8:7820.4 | 33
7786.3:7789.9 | 31.9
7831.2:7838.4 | 28.7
